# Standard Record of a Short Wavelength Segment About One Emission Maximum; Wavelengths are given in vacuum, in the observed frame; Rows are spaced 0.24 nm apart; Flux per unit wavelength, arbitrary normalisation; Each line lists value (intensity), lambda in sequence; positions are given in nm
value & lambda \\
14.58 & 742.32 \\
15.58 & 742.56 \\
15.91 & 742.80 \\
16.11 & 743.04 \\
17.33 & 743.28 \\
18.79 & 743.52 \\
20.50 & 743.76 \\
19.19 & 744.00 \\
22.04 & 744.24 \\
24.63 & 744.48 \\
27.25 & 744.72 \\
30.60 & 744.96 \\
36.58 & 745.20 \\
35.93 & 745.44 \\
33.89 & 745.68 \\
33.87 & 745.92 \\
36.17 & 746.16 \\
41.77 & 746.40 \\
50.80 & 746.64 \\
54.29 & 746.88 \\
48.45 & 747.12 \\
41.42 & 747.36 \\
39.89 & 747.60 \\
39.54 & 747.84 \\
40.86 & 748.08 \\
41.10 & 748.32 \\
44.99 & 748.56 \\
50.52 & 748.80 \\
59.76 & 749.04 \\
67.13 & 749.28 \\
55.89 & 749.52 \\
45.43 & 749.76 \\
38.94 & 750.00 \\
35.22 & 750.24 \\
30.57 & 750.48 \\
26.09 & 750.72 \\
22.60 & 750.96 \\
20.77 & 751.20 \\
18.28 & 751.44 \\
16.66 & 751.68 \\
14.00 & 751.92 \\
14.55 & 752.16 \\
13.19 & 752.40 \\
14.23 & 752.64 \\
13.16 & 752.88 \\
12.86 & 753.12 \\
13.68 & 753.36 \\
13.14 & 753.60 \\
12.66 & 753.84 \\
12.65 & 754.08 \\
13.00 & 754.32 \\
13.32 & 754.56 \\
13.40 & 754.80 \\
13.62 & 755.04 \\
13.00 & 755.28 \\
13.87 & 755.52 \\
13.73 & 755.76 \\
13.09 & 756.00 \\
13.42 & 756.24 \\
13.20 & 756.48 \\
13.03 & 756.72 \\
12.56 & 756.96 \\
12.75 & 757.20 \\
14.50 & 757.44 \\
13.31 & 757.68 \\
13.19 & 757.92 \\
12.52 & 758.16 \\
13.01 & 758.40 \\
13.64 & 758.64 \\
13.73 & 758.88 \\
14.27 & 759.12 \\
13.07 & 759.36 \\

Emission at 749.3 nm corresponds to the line [N II]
